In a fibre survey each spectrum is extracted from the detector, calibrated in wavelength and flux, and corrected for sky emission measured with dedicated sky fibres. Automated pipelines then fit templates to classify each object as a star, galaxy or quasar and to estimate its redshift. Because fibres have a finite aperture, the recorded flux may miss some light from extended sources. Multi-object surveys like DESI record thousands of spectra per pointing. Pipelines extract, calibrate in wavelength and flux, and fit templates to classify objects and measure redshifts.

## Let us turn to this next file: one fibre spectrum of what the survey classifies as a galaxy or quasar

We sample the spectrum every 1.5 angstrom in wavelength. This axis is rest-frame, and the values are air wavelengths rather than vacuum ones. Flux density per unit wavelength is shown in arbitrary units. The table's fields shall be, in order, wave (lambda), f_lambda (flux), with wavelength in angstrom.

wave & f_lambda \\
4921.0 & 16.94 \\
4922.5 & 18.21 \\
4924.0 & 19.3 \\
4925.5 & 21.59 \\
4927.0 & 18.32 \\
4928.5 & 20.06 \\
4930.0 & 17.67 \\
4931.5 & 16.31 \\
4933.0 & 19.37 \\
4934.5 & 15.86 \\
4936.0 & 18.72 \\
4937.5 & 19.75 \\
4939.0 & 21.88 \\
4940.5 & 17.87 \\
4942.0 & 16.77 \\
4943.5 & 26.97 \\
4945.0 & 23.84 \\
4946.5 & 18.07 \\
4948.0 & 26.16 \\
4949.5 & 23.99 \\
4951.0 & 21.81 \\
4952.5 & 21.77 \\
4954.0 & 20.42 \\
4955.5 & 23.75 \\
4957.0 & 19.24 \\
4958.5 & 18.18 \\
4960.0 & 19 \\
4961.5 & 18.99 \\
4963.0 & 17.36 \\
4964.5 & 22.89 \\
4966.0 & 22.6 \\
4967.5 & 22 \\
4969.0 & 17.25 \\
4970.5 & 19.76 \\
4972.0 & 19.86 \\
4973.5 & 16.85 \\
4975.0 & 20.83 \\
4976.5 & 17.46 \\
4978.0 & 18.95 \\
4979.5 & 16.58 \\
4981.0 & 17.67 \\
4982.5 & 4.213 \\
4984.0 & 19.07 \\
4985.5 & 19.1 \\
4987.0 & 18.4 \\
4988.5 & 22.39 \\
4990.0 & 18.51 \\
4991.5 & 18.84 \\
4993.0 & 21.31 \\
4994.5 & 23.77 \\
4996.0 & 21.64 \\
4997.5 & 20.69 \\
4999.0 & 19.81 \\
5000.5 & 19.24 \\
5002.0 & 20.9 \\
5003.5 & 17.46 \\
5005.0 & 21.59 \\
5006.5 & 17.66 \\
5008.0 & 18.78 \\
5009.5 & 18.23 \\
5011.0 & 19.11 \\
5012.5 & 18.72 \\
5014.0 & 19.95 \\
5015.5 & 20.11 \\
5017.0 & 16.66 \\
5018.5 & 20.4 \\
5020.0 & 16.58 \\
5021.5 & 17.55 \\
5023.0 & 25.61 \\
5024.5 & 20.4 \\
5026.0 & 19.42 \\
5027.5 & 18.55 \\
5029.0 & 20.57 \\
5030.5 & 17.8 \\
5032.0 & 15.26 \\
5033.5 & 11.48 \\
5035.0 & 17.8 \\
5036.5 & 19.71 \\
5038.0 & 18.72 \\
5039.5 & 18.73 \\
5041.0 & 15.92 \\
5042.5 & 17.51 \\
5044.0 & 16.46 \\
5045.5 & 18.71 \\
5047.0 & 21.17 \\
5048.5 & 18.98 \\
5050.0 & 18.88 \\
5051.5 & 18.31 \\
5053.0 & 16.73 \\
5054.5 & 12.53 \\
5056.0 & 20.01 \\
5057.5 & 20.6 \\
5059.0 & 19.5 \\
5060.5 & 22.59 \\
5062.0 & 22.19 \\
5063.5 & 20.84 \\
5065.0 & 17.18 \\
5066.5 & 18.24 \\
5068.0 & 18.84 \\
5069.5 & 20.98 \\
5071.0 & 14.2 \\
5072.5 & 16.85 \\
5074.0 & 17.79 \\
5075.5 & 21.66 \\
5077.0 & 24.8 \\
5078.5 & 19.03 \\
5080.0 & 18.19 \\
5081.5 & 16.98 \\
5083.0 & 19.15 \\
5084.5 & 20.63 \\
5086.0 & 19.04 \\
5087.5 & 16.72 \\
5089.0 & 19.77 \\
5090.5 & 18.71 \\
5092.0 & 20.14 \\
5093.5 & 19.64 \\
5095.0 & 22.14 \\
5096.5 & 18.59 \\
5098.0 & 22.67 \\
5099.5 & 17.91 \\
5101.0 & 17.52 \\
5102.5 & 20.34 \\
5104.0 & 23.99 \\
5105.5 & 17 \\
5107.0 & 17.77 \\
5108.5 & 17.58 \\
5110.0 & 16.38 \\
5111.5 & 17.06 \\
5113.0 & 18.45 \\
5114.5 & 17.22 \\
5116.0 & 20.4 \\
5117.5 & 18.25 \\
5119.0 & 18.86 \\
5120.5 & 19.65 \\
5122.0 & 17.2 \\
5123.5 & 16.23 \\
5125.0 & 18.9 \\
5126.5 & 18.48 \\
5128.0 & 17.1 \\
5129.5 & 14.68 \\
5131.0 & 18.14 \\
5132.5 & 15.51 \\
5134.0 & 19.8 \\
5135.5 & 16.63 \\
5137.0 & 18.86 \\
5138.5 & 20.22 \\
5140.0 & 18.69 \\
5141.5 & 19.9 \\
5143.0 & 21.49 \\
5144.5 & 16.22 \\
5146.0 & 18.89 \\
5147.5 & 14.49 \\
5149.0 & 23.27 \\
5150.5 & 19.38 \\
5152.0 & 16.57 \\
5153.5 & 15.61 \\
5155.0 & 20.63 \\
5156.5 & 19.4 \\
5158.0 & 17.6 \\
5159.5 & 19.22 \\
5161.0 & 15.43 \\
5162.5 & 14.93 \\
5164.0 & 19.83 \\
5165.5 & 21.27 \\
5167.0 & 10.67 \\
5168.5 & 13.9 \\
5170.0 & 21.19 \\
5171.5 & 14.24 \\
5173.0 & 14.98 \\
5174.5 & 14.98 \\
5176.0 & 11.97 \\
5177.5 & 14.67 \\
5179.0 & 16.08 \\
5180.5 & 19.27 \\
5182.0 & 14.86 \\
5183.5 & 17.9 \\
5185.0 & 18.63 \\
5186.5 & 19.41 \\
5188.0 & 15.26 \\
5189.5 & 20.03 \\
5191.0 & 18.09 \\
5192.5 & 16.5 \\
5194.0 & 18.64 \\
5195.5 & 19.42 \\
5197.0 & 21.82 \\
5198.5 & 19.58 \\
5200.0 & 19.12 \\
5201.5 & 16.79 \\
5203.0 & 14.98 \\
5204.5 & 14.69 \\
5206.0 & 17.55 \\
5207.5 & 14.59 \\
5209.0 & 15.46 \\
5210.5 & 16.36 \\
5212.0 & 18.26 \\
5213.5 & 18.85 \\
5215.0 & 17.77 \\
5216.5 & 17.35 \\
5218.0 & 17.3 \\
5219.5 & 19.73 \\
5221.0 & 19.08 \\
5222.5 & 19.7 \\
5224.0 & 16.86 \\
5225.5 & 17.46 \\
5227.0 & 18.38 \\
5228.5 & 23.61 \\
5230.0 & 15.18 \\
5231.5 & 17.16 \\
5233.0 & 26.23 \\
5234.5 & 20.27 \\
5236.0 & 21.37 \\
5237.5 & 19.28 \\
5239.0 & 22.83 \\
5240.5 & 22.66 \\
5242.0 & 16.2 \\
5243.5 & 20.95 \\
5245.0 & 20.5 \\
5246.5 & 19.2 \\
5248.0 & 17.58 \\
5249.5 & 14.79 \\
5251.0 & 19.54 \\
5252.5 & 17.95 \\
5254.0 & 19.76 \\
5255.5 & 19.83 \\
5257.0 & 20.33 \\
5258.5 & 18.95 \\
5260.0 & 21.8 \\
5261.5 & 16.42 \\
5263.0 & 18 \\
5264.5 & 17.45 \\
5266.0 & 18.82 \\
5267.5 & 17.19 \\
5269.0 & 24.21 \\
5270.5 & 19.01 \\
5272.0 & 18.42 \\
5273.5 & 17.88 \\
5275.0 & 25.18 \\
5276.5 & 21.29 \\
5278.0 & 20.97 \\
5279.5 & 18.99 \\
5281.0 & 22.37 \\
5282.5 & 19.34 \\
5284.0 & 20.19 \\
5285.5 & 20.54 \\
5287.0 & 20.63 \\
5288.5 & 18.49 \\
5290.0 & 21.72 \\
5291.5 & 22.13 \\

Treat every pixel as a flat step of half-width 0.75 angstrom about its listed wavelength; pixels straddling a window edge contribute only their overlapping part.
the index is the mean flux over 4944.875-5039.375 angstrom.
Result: 19.4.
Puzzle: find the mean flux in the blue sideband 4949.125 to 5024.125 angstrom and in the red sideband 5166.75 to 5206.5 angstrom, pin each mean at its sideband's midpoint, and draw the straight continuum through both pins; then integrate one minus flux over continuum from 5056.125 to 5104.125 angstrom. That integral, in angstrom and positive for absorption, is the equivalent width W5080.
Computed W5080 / -3.4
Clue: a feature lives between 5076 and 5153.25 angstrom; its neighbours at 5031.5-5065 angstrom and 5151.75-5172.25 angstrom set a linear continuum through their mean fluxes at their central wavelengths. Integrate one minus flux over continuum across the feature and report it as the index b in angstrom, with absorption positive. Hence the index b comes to -4.65 angstrom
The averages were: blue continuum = 18.3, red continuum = 17.2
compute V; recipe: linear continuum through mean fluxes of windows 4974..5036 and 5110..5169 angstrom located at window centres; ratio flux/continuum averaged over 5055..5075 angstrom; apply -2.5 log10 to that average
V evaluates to -0.05 mag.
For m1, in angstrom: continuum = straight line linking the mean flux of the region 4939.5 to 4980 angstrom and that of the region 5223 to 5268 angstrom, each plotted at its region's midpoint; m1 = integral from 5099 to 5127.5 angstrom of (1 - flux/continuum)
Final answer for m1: 2.00 angstrom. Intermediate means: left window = 20.4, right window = 19.2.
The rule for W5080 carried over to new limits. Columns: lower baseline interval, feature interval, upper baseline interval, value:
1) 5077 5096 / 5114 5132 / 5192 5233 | 1.0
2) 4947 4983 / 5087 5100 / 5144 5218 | -1.0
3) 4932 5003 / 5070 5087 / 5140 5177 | -0.5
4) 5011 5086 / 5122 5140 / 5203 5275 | 1.0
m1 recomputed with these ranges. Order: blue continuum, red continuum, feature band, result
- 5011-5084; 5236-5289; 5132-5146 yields 0.3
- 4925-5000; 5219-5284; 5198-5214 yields 2.2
